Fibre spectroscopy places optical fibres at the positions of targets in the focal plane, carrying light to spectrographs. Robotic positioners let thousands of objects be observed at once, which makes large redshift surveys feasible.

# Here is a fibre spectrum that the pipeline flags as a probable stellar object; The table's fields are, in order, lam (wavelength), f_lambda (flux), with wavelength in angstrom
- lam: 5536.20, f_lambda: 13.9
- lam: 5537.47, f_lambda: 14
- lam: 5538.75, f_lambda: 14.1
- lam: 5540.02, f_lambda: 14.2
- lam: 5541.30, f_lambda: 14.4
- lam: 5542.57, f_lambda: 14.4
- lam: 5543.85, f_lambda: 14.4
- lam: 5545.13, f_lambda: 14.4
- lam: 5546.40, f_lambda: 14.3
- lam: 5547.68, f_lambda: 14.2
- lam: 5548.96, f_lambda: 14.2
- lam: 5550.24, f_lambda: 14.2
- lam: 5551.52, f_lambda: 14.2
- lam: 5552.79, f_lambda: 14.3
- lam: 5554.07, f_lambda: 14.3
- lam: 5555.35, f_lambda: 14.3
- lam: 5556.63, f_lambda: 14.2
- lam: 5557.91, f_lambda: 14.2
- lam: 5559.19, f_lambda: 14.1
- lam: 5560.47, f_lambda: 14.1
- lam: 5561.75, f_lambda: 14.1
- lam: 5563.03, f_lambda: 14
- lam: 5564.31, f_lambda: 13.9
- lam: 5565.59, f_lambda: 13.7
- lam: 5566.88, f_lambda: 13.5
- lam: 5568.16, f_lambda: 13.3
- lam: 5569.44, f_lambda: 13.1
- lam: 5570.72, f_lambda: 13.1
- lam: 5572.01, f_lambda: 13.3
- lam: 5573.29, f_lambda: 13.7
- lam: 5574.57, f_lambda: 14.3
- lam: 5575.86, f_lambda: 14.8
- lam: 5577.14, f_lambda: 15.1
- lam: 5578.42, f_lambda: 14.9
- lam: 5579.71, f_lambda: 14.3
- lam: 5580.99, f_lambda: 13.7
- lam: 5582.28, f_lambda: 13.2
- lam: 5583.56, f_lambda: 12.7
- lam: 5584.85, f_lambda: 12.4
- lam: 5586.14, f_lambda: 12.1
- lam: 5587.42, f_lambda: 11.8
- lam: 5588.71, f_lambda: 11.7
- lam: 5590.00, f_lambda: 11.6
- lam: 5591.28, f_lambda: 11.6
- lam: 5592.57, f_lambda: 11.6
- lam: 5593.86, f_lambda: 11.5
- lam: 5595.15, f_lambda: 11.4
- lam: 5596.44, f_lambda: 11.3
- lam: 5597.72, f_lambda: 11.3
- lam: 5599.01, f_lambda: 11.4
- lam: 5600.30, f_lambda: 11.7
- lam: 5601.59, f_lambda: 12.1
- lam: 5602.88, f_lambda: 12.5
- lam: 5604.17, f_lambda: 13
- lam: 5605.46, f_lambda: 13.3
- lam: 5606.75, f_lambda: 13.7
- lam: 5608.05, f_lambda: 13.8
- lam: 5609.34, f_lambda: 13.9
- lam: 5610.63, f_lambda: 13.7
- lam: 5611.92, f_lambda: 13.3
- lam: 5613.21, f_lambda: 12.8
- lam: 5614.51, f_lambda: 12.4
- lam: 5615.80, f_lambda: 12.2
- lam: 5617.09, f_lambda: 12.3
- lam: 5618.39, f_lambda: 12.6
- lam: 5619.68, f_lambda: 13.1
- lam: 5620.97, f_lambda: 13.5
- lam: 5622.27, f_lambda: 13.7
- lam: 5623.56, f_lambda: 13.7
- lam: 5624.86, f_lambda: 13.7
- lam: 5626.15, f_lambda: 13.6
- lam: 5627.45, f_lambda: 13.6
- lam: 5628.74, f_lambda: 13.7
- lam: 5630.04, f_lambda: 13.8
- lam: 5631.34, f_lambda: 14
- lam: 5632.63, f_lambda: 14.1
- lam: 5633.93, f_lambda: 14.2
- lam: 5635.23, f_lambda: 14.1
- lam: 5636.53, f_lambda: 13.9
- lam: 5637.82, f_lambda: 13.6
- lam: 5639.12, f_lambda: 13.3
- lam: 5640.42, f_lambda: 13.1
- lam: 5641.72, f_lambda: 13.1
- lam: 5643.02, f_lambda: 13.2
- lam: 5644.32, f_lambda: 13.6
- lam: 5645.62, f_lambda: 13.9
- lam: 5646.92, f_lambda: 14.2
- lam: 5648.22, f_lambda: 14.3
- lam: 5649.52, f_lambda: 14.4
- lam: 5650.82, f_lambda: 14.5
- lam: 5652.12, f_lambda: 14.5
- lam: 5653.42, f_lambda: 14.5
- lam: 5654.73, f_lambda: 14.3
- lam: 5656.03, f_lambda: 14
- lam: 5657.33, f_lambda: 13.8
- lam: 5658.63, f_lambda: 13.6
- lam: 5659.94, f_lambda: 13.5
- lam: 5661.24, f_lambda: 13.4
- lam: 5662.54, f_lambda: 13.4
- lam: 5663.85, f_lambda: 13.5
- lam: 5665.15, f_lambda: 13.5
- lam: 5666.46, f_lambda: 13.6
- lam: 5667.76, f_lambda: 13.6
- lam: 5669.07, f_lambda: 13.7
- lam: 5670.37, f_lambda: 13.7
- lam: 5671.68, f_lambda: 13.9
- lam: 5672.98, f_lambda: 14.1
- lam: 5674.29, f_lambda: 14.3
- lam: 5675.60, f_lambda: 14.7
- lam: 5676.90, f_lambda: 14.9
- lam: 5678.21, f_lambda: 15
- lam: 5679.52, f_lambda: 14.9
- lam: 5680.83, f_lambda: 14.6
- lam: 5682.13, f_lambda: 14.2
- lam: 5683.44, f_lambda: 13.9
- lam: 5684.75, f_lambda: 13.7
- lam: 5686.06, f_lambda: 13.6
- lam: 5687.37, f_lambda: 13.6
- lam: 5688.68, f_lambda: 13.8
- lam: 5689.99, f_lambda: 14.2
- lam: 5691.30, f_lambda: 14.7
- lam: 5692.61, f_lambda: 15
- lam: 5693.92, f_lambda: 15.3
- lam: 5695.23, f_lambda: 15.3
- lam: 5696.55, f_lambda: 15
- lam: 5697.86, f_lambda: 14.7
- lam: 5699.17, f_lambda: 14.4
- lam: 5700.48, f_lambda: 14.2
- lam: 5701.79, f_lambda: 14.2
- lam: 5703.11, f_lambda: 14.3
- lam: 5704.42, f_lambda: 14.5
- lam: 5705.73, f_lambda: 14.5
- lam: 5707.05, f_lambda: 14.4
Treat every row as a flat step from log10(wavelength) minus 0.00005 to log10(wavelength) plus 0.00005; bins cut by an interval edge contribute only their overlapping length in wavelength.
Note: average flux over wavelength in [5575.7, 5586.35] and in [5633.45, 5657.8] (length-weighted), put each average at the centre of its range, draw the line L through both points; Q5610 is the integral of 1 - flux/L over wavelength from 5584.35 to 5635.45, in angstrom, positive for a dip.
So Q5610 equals 3.8 angstrom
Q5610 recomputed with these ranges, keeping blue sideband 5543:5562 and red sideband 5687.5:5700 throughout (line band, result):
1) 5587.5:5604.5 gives 3.1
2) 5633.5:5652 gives 0.9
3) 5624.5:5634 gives 0.4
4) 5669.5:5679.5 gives 0.1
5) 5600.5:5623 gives 2.2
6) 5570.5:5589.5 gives 1.2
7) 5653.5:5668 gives 0.9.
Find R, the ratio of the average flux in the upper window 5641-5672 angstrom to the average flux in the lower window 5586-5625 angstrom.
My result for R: 1.10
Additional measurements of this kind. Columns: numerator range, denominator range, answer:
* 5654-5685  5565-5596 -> 1.08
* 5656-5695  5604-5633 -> 1.05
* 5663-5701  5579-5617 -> 1.14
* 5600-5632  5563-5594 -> 1.00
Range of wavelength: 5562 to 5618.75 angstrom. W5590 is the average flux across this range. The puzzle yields 12.9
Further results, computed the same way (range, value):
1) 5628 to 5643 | 13.7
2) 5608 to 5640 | 13.5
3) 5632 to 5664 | 13.8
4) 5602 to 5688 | 13.7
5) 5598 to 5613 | 12.9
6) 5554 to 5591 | 13.5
